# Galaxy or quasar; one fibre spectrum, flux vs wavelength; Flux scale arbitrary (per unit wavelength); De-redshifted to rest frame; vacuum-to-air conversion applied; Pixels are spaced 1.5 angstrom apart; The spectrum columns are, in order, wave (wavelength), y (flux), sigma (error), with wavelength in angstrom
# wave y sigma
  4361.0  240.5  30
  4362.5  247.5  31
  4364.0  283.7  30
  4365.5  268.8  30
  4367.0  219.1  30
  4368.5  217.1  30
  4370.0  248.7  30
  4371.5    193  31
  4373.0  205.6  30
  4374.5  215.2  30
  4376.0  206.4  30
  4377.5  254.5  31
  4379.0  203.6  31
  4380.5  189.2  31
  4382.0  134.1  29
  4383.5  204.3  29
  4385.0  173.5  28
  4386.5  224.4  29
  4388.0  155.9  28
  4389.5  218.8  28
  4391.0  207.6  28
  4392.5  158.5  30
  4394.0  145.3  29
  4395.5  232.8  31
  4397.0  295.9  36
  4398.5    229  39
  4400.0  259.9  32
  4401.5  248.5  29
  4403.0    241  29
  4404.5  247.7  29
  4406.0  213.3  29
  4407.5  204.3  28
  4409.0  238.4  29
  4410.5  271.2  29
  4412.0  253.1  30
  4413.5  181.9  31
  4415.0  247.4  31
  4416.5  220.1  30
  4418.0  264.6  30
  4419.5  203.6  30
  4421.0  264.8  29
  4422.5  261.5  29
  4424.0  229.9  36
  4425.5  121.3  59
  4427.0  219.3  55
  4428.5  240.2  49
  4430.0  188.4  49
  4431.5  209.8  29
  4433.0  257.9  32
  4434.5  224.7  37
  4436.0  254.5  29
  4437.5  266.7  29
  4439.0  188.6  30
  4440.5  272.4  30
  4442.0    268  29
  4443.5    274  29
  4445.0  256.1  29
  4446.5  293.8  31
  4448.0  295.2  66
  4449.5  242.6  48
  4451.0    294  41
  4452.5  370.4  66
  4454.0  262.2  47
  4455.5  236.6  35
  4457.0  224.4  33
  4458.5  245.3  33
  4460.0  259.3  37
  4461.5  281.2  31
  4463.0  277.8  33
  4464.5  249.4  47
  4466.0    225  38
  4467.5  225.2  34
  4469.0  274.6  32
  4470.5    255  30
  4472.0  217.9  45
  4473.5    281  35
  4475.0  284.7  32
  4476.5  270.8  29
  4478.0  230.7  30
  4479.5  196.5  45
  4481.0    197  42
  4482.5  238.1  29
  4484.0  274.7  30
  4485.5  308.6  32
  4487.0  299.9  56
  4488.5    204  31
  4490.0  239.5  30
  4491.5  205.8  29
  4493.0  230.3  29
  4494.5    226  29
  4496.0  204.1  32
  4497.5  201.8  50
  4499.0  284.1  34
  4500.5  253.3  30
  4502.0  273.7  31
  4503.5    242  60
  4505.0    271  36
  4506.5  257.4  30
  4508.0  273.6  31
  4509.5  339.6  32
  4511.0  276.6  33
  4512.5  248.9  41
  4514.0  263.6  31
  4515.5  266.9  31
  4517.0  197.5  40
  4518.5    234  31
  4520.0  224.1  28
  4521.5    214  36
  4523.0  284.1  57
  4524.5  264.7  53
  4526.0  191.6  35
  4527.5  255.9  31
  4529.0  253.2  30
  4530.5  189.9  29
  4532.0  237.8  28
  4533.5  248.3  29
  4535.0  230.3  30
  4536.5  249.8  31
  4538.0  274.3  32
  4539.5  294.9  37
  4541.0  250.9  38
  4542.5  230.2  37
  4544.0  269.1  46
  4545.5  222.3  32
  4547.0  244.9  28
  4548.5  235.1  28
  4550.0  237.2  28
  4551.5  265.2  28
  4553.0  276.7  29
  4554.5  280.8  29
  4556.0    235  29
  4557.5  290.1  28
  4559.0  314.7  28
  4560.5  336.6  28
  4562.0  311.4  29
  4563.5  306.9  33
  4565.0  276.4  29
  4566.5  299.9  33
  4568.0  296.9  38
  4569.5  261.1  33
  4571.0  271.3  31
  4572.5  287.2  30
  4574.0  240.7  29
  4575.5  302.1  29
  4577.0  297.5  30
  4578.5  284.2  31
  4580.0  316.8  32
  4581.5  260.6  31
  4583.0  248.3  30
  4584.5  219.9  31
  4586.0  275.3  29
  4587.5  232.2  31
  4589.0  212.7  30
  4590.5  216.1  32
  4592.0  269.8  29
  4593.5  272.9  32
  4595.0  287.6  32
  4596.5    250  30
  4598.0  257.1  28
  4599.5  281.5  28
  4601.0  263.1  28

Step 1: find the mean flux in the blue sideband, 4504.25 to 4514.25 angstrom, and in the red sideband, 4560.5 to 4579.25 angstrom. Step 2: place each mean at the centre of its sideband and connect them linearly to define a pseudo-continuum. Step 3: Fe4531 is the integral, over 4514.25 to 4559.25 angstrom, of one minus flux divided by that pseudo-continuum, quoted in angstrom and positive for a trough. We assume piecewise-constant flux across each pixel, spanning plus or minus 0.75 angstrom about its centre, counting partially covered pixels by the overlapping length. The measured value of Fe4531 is 5.4 angstrom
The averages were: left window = 276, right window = 288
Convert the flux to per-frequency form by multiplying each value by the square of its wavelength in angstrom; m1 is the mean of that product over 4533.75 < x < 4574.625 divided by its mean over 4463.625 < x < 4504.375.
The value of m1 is 1.1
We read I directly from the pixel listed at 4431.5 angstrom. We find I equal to 209.8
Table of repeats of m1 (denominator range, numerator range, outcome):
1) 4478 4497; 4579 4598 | 1.14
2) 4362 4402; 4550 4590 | 1.39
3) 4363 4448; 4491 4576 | 1.20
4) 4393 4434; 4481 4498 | 1.08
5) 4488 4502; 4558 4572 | 1.33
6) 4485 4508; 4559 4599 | 1.15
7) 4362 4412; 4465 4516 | 1.19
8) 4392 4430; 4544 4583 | 1.31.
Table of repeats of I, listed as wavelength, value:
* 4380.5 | 189.2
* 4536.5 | 249.8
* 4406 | 213.3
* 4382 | 134.1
